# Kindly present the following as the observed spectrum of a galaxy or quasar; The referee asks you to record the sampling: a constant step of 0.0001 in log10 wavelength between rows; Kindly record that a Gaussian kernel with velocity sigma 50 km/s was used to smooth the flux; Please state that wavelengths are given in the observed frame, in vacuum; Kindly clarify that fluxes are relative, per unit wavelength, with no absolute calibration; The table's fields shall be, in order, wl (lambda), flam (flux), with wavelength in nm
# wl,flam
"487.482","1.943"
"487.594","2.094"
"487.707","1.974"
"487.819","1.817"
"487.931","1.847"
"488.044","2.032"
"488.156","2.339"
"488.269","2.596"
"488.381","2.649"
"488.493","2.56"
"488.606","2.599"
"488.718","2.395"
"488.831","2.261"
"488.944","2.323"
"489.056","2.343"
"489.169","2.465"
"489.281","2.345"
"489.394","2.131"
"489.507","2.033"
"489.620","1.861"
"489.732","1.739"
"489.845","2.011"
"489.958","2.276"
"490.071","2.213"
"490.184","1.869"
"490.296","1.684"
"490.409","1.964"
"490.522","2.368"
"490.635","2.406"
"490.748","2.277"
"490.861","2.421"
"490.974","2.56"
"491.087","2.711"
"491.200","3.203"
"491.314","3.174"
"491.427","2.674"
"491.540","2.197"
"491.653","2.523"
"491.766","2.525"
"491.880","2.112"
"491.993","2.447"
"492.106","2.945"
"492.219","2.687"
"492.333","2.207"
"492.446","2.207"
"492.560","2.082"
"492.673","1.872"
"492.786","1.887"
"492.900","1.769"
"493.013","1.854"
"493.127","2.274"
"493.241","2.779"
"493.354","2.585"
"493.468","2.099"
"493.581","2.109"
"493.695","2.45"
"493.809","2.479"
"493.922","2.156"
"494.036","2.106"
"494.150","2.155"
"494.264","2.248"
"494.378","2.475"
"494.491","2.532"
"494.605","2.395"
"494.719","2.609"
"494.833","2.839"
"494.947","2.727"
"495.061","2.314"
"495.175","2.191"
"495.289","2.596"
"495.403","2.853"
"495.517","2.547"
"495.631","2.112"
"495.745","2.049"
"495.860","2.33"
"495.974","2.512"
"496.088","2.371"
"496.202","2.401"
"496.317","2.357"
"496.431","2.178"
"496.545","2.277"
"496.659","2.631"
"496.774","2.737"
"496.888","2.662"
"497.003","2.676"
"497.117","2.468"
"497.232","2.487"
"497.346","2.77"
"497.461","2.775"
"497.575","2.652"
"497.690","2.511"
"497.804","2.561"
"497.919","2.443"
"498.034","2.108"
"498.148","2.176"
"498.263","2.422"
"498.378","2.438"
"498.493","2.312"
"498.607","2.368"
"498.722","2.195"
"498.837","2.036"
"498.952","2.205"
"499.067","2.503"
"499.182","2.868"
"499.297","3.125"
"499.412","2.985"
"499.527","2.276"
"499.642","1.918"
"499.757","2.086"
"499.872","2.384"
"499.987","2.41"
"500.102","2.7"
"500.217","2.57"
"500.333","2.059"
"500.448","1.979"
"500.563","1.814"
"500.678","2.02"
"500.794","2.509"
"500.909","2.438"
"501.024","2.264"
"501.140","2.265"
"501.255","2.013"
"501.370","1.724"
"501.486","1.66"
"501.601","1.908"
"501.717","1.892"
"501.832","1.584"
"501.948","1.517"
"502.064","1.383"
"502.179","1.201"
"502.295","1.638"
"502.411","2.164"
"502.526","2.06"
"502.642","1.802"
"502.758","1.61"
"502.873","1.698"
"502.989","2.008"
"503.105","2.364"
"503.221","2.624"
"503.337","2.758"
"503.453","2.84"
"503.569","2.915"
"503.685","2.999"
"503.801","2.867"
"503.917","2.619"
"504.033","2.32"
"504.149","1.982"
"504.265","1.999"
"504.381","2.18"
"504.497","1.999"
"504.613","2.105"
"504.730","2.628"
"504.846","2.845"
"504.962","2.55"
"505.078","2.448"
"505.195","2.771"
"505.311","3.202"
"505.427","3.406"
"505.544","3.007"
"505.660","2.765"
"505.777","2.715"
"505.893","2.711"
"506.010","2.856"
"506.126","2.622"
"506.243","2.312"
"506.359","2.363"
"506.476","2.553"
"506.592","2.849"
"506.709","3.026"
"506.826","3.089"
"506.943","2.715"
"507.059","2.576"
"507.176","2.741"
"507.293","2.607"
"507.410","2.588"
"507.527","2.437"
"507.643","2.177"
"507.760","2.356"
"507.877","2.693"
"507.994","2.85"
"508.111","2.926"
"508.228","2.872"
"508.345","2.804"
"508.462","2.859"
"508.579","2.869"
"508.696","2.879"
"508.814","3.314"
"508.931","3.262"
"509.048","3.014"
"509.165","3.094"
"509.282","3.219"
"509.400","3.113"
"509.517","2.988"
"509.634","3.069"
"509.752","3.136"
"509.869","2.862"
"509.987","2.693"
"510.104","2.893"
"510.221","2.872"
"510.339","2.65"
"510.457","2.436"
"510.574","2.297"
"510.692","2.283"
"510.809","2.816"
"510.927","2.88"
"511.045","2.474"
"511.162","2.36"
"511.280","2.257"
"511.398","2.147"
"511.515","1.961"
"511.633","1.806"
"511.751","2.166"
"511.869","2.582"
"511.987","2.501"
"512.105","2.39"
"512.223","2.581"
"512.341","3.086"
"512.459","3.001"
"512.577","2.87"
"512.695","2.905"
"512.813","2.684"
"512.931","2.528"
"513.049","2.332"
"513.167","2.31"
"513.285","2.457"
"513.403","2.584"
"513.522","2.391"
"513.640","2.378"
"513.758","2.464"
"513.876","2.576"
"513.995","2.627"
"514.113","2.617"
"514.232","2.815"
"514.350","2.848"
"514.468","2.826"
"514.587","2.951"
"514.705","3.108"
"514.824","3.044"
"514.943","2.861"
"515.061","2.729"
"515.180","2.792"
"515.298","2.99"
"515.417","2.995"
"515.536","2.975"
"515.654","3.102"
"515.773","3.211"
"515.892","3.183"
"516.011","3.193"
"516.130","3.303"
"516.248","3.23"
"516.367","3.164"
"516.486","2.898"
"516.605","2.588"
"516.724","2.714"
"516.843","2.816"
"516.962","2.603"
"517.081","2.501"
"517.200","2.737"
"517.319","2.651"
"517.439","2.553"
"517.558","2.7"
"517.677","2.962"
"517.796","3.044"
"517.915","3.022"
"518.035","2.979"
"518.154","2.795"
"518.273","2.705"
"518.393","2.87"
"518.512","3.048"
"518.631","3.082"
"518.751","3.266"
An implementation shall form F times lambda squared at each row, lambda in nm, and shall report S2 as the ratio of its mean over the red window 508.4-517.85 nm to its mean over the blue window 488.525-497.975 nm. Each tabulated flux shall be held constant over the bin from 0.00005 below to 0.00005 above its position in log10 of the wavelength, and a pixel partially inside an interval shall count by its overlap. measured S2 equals 1.3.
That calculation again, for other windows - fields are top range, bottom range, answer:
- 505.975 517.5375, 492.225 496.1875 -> 1.26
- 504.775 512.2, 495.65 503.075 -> 1.26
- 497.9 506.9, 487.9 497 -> 1.04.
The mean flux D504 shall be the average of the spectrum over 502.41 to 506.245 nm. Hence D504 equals 2.5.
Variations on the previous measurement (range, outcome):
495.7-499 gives 2.42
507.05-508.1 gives 2.57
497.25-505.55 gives 2.31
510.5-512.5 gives 2.44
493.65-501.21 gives 2.41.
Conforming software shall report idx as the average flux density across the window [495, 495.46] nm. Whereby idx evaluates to 2.49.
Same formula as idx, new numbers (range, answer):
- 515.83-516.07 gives 3.18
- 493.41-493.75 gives 2.22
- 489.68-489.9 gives 1.87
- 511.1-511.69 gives 2.11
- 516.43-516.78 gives 2.73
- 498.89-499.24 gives 2.52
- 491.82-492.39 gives 2.48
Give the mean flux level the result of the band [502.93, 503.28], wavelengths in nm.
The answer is 2.33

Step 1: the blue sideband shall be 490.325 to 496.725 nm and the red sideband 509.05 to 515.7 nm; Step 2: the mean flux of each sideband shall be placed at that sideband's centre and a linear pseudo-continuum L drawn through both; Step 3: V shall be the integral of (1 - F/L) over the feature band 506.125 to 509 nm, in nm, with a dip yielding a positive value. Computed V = -0.14 nm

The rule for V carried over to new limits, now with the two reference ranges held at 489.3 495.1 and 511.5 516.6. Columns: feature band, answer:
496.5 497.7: -0.10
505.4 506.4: -0.06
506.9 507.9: 0.03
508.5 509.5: -0.16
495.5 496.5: 0.04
